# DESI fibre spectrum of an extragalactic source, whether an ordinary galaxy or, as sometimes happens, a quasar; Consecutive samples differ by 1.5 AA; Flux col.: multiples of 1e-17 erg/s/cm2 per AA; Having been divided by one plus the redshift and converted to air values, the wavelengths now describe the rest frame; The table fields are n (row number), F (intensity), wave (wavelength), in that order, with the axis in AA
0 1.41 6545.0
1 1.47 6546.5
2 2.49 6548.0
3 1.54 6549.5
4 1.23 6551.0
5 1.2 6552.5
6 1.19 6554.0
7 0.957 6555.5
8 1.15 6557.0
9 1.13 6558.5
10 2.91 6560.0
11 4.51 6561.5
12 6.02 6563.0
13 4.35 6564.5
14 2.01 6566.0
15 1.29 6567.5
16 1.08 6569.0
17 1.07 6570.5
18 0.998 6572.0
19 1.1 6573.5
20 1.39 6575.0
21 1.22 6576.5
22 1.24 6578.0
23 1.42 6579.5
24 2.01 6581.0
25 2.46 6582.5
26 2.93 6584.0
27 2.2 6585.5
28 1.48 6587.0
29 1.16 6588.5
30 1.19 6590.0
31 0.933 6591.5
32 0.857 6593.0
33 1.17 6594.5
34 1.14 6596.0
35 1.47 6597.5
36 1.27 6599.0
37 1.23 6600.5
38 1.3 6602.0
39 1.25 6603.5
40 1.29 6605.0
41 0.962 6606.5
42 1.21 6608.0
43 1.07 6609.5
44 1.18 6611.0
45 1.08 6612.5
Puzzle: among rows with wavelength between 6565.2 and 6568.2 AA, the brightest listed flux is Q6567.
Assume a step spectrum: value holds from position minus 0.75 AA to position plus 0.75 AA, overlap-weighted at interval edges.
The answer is 2.01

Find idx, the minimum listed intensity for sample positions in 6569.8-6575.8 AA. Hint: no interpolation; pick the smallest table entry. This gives 0.998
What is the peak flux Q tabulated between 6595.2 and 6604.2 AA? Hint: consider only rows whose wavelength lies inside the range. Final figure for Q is 1.47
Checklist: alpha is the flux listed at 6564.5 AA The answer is 4.35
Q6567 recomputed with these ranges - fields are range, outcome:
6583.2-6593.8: 2.93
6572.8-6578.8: 1.39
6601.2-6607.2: 1.3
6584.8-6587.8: 2.2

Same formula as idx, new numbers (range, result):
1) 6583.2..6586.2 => 2.2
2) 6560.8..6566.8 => 2.01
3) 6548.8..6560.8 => 0.957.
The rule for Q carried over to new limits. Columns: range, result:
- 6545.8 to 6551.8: 2.49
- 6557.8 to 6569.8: 6.02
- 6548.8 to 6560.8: 2.91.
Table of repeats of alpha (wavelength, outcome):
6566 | 2.01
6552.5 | 1.2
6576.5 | 1.22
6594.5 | 1.17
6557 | 1.15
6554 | 1.19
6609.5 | 1.07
